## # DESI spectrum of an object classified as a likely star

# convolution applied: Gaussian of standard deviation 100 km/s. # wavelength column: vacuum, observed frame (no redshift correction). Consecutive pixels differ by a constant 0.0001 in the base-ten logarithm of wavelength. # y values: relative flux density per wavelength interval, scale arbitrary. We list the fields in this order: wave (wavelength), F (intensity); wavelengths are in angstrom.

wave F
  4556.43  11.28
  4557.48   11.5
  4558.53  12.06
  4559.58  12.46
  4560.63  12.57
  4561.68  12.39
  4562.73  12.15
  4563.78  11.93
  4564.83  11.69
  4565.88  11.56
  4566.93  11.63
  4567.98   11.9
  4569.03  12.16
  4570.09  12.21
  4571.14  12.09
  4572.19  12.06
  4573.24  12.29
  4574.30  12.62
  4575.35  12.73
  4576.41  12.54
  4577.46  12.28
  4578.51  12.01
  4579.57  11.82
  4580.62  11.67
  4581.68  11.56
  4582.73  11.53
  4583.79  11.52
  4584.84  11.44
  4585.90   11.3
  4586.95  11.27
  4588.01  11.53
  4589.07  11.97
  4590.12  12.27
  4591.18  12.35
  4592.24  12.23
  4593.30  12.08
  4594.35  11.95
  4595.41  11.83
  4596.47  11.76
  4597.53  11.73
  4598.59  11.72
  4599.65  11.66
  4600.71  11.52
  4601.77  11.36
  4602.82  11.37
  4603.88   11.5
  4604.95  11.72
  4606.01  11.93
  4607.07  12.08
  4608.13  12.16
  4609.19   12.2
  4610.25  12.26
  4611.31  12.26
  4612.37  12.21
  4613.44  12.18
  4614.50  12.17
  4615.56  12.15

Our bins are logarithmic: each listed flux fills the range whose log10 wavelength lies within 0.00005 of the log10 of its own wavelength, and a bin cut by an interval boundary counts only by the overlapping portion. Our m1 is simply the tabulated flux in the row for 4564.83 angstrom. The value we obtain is 11.69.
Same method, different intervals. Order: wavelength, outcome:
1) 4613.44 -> 12.18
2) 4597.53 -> 11.73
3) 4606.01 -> 11.93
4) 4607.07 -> 12.08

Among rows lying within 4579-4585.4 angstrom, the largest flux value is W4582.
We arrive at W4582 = 11.82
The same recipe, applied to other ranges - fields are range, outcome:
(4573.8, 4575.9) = 12.73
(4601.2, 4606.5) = 11.93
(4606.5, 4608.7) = 12.16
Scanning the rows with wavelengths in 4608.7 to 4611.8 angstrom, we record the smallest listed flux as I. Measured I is 12.2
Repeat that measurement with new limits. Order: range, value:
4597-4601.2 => 11.52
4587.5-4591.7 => 11.53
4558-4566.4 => 11.56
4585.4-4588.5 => 11.27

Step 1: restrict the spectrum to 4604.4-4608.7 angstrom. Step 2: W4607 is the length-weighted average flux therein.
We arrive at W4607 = 12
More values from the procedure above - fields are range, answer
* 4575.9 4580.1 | 12.2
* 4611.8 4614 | 12.2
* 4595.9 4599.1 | 11.7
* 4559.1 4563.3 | 12.4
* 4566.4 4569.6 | 11.9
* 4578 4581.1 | 11.8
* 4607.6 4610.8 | 12.2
